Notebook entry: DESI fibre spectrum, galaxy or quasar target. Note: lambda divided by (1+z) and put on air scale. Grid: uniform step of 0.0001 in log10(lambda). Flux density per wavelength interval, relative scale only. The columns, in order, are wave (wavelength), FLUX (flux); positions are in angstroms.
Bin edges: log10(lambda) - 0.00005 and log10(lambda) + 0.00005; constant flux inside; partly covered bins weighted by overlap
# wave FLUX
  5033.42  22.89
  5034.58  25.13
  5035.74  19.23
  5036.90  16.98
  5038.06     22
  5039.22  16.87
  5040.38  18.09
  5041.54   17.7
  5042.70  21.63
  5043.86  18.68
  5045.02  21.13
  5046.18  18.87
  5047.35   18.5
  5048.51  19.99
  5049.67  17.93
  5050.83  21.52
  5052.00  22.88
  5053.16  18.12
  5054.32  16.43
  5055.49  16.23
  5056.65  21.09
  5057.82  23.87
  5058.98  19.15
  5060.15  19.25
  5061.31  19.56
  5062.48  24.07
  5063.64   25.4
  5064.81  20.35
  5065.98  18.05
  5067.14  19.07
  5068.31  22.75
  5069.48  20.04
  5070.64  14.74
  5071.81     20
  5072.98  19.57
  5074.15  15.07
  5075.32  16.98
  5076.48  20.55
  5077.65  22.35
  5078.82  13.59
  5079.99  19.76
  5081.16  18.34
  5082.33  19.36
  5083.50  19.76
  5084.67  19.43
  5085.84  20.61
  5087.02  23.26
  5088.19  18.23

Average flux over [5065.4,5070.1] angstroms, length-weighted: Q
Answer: 20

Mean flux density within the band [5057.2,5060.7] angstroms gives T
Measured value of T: 20.7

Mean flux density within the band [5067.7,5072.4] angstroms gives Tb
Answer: 19.4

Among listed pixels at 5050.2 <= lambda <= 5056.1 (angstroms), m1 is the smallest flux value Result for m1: 16.23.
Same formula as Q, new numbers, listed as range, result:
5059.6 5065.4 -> 21.7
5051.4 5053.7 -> 20.5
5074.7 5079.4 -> 18.4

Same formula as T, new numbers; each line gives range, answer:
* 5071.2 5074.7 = 18.2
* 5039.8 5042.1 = 17.9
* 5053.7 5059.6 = 19.3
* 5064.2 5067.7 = 19.2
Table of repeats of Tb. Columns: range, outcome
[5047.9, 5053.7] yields 20.1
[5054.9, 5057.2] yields 18.6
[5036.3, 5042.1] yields 18.3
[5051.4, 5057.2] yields 18.9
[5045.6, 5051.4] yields 19.4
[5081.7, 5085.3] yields 19.5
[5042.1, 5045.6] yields 20.5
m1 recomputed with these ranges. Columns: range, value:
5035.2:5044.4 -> 16.87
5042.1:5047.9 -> 18.5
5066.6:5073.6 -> 14.74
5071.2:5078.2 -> 15.07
